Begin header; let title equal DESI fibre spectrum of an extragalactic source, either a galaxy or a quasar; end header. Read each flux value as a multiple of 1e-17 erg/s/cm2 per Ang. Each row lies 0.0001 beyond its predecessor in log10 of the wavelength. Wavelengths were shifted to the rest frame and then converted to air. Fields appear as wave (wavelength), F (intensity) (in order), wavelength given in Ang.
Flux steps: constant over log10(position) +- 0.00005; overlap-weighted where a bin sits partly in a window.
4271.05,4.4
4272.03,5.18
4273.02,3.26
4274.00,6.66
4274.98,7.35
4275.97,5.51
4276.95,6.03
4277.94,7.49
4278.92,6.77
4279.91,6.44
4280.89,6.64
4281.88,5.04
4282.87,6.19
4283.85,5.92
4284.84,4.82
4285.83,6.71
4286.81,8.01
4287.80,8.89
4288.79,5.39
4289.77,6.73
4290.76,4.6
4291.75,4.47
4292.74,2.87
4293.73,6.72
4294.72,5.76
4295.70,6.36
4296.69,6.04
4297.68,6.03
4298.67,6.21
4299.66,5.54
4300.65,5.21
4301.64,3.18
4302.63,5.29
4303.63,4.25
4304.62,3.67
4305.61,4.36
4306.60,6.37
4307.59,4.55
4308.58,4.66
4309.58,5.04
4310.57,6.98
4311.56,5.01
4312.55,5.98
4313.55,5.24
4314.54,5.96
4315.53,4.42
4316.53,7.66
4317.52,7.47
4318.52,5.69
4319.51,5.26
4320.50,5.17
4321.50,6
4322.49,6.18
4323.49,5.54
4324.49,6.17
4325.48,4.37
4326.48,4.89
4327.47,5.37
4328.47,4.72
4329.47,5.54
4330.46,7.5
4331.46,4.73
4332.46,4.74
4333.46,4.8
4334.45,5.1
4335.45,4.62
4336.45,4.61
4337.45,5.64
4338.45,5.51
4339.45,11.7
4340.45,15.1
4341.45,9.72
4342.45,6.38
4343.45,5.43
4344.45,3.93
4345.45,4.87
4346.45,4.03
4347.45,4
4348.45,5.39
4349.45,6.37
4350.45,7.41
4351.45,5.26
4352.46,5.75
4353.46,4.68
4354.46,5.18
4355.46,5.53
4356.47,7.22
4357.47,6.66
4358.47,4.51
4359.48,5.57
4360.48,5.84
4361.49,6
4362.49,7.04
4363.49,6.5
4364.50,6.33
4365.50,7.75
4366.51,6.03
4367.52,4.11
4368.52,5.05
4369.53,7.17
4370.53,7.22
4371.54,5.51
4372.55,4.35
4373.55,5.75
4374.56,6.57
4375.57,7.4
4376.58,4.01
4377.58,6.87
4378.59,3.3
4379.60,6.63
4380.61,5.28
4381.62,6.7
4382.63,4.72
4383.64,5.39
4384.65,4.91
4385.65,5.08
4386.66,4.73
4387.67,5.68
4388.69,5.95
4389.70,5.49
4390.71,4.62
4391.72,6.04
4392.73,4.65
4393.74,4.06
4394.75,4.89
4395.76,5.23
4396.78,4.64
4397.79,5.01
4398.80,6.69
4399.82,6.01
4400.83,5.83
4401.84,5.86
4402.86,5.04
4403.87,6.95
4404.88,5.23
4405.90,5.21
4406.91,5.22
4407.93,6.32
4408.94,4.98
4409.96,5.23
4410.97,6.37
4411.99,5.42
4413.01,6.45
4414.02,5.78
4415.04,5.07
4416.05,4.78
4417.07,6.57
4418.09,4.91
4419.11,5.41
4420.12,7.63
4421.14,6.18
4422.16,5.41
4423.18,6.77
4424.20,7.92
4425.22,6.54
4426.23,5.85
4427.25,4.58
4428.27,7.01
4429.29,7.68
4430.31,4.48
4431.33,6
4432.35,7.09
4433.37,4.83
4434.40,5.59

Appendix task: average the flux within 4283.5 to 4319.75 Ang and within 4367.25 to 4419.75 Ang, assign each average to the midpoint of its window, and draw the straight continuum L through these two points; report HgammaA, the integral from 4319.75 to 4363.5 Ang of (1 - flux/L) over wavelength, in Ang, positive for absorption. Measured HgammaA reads -2.8 Ang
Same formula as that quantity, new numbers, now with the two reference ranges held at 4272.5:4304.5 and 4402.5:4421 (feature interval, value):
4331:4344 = -2.3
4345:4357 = 0.6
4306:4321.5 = 0.2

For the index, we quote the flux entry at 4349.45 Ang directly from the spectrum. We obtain 6.37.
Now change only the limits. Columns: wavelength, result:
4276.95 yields 6.03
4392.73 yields 4.65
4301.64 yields 3.18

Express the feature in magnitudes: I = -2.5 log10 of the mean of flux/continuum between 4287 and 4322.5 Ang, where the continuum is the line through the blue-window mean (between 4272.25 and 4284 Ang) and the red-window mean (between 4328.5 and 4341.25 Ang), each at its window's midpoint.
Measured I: 0.146 mag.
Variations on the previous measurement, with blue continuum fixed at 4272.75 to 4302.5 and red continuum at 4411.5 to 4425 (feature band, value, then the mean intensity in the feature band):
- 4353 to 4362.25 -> 0.045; 5.73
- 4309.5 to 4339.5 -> 0.055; 5.65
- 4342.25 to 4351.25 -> 0.132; 5.28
